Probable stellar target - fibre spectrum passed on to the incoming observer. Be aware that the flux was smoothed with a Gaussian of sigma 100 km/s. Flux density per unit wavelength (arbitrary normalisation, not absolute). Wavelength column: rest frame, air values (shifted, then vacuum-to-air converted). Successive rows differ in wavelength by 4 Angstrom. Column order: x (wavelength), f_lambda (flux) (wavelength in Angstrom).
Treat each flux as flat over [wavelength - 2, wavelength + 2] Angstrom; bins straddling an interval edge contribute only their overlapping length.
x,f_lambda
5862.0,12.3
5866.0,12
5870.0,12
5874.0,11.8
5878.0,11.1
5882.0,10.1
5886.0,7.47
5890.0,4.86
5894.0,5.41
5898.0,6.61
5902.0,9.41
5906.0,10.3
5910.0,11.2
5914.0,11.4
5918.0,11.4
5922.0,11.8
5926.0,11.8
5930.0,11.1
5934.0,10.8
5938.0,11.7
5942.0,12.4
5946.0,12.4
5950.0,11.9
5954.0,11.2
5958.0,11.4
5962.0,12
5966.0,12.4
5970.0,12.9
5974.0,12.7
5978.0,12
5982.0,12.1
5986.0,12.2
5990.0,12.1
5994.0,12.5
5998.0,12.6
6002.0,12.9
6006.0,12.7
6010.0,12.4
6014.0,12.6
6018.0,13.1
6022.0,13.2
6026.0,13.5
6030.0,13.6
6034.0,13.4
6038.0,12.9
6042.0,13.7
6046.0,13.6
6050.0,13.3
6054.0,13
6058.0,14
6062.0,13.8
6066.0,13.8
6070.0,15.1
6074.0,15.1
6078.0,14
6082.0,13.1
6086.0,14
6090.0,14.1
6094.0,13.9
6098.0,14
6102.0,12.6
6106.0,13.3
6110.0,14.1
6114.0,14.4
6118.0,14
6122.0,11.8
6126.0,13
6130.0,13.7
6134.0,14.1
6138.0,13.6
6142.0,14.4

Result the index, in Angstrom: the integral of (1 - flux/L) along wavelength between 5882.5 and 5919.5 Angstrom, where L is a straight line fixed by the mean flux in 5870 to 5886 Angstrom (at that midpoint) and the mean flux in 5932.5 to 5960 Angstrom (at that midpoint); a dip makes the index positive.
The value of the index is 7.91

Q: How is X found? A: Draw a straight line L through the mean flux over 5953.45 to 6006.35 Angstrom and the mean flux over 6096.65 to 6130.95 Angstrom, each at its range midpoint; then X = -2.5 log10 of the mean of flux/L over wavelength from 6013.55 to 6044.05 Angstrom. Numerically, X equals -0.05 mag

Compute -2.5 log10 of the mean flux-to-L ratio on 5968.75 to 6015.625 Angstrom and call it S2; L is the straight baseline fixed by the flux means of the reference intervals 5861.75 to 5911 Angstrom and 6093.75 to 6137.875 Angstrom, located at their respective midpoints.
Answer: -0.104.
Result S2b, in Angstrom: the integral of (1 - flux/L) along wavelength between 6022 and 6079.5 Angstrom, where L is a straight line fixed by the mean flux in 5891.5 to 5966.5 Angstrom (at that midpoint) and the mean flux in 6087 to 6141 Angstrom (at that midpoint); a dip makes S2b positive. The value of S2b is -5.0 Angstrom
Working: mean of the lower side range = 10.8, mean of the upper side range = 13.6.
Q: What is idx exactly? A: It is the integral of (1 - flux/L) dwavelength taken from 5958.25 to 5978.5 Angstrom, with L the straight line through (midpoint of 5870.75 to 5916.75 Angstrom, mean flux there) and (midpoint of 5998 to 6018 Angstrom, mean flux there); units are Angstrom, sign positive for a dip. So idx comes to -1.5 Angstrom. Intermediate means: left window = 9.18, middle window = 12.3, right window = 12.7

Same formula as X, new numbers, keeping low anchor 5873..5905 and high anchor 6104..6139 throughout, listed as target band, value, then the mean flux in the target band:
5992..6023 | -0.16 mag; 12.7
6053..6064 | -0.13 mag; 13.7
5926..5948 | -0.24 mag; 11.7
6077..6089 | -0.08 mag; 13.7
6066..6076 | -0.19 mag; 14.8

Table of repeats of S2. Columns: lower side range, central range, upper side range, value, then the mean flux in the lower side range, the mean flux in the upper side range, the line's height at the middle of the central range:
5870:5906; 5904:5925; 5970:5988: -0.16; 8.66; 12.3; 9.72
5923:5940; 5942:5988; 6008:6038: -0.01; 11.4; 13.1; 12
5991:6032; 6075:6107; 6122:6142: -0.03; 12.9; 13.5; 13.3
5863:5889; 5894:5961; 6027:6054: 0.06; 10.6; 13.4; 11.5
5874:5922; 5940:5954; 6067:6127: -0.17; 9.26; 13.8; 10.4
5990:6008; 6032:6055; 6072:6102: 0.00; 12.6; 13.9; 13.3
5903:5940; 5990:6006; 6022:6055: 0.00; 11.2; 13.4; 12.6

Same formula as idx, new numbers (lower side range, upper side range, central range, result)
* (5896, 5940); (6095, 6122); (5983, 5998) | -0.64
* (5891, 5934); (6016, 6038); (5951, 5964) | -0.33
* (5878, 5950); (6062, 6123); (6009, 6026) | -0.91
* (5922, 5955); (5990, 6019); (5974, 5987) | 0.11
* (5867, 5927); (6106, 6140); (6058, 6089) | -3.36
